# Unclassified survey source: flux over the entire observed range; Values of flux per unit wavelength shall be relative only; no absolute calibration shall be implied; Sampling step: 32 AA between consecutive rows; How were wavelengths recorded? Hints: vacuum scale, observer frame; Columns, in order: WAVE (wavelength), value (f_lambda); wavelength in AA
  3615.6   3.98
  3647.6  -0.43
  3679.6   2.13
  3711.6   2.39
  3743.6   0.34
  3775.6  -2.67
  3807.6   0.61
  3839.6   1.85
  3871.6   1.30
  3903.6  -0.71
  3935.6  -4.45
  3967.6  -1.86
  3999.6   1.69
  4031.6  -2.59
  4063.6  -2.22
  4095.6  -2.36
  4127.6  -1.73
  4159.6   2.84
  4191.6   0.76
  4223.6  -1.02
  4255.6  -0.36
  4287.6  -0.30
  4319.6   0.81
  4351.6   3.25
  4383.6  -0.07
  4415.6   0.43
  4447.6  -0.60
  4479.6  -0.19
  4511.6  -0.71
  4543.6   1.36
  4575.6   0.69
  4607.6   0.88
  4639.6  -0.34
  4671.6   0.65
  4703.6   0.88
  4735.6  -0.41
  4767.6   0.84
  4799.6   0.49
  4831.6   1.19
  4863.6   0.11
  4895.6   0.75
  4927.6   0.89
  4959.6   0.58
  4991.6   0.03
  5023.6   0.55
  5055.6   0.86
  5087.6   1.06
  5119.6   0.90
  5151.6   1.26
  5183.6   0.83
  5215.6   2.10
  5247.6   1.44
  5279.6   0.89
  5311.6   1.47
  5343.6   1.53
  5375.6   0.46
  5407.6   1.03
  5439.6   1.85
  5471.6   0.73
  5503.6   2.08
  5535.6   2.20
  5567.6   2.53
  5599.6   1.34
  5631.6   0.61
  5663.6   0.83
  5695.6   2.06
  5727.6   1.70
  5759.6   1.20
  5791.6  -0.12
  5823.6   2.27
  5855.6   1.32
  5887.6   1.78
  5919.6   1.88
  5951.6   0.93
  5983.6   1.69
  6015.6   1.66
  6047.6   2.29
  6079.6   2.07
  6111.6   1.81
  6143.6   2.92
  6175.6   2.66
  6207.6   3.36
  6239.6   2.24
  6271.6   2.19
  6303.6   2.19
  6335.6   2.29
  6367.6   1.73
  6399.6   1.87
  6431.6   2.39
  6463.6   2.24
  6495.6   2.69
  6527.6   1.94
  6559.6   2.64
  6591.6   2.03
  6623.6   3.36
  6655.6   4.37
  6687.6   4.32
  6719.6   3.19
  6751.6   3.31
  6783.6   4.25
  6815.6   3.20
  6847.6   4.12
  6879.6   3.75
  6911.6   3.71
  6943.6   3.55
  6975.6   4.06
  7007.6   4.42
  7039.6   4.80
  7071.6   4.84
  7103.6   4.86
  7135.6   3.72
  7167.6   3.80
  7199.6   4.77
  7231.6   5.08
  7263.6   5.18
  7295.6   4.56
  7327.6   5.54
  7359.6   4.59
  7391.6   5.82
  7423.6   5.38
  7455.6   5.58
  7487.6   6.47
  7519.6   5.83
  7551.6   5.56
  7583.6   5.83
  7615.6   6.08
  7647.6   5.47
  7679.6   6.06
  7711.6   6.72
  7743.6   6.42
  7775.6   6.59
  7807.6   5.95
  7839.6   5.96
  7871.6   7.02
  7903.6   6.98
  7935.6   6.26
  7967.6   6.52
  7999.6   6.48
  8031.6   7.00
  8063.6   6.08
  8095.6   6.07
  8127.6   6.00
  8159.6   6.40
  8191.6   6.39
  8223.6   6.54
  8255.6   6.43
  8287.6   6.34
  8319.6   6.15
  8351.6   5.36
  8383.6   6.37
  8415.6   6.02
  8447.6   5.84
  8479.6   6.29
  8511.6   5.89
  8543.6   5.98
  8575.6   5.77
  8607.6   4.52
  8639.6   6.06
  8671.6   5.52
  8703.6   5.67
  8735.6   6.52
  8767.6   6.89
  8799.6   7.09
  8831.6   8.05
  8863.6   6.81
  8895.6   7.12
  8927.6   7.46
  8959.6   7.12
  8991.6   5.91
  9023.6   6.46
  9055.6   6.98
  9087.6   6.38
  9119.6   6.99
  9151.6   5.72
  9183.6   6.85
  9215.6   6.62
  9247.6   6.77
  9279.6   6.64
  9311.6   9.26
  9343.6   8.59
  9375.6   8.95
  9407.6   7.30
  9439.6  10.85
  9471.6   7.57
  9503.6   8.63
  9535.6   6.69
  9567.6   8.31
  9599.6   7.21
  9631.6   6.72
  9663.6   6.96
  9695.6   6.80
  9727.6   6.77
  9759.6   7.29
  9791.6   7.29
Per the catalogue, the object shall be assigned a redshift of 0.663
